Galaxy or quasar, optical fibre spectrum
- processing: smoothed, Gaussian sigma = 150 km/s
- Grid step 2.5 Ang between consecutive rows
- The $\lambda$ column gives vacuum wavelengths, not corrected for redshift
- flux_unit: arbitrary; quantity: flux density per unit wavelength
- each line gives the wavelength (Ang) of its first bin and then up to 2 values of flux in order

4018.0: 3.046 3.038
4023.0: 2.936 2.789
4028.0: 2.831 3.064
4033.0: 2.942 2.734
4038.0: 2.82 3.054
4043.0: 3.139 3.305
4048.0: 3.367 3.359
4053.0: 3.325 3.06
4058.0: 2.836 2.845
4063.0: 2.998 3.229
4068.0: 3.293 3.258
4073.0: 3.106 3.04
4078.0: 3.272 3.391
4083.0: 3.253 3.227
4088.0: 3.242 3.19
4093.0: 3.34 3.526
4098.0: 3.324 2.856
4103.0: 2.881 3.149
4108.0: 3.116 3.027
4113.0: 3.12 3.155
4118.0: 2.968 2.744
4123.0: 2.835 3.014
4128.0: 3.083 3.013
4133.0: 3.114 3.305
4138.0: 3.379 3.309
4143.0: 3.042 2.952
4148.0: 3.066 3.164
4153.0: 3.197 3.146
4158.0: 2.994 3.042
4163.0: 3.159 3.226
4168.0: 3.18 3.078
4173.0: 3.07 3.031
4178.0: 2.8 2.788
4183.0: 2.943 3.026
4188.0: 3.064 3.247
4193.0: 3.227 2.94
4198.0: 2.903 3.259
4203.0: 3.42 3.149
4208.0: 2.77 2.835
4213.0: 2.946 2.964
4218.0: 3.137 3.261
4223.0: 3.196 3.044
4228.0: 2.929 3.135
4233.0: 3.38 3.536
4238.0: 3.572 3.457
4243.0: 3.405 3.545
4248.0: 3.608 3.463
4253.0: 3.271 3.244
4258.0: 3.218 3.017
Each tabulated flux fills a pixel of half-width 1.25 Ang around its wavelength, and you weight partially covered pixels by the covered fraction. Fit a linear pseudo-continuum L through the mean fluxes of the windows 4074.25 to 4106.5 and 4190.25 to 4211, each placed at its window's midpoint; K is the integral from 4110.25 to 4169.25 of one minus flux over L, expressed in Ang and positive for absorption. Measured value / 1.08 Ang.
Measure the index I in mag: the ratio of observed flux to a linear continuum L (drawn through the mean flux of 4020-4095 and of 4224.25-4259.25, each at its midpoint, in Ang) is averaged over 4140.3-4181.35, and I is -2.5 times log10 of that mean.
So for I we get 0.06 mag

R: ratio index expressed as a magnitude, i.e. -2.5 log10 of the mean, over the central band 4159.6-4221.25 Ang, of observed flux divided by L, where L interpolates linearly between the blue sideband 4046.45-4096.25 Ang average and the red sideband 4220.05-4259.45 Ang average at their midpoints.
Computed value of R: 0.08 mag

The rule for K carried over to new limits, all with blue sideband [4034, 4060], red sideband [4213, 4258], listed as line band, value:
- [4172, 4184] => 1.1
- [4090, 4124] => 0.7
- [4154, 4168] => 0.4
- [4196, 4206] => 0.3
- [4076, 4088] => -0.5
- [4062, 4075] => -0.2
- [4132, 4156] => 0.2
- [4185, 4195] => 0.3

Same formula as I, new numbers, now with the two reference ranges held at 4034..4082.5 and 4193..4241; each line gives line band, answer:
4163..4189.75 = 0.04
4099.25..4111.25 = 0.05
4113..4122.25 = 0.06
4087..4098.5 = -0.07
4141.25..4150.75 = 0.03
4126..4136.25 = 0.01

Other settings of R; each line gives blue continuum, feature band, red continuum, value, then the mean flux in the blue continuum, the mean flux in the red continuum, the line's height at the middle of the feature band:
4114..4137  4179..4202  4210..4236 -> 0.016 mag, 3.03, 3.12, 3.09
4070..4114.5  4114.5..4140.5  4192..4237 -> 0.032 mag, 3.18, 3.11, 3.16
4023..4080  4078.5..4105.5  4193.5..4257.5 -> -0.038 mag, 3.08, 3.21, 3.11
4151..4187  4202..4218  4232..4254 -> 0.092 mag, 3.05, 3.47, 3.29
